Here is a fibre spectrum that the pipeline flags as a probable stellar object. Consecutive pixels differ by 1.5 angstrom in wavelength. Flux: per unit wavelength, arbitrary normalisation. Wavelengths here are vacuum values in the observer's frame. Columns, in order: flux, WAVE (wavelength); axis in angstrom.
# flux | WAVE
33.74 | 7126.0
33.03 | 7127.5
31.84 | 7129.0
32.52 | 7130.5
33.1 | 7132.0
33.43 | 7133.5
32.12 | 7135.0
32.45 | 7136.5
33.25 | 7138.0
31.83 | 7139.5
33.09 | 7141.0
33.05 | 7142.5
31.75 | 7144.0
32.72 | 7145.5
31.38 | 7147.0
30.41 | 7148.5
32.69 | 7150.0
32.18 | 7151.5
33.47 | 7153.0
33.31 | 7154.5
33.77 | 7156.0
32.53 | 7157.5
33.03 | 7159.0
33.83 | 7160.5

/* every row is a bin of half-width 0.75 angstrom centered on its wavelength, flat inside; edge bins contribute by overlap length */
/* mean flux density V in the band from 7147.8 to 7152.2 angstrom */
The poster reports 31.8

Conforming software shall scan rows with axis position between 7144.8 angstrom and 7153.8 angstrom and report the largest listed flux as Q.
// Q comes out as 33.47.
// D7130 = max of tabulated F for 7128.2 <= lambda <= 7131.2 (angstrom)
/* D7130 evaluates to 32.52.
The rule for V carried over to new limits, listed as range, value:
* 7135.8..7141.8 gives 32.7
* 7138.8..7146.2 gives 32.5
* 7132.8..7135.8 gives 32.8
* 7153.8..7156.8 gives 33.5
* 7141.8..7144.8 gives 32.4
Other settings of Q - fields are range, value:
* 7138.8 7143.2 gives 33.09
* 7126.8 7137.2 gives 33.43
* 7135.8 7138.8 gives 33.25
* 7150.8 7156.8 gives 33.77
